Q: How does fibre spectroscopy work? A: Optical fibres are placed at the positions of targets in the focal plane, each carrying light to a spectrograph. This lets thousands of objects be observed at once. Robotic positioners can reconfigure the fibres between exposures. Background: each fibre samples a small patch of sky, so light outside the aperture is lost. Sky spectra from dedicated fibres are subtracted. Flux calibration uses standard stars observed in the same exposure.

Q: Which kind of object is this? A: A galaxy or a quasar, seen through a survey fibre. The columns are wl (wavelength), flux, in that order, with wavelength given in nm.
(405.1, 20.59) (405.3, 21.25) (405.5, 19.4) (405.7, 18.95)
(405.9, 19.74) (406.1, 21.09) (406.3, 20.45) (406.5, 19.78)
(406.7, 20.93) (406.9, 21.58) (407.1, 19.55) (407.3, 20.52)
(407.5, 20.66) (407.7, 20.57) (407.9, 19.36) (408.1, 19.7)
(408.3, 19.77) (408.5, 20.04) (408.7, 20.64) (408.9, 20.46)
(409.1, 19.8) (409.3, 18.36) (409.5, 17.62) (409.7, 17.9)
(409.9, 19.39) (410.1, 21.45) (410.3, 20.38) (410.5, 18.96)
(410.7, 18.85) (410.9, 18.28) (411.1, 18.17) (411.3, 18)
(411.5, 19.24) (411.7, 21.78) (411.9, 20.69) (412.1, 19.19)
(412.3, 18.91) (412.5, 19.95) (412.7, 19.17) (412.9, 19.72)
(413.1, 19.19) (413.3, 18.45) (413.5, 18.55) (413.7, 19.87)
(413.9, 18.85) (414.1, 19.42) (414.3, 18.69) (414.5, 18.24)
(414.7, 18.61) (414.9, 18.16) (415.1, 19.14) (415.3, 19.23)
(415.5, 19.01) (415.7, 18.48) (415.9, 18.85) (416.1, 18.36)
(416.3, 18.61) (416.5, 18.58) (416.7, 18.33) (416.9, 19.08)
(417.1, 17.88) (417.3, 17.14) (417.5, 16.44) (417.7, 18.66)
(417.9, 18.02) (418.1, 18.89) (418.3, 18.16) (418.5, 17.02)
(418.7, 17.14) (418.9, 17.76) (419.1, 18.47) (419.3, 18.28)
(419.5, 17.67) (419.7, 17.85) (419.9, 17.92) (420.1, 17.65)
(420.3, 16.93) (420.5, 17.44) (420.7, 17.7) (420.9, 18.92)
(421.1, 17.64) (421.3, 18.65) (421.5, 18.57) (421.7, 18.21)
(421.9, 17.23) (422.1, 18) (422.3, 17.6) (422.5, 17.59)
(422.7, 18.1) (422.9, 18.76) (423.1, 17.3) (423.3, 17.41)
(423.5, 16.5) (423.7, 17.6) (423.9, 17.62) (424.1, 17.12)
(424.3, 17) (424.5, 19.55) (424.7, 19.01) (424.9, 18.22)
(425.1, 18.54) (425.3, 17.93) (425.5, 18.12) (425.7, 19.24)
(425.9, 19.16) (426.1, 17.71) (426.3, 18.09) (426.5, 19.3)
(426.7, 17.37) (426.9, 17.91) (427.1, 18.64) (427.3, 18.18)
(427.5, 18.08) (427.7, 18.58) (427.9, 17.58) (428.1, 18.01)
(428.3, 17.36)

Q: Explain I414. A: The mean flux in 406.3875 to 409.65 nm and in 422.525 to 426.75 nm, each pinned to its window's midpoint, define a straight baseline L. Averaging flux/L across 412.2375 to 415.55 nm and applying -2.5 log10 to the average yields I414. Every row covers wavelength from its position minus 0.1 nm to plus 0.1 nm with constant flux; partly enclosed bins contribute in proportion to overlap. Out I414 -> 0.015 mag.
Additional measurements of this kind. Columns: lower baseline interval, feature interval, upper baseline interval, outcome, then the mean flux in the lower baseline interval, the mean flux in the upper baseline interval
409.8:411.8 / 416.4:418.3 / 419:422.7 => 0.02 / 19.5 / 17.9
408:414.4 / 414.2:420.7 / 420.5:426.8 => 0.03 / 19.4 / 18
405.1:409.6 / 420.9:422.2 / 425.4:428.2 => 0.04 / 20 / 18.3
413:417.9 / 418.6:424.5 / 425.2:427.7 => 0.04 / 18.6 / 18.3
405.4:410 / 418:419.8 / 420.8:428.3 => 0.04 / 19.8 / 18.1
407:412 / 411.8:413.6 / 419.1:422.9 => -0.01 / 19.6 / 17.9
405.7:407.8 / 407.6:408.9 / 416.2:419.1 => 0.00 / 20.4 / 18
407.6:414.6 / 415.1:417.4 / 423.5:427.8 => 0.02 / 19.4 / 18.2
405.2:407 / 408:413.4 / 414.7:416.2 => 0.01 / 20.4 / 18.7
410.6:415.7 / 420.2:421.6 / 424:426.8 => 0.04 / 19.1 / 18.3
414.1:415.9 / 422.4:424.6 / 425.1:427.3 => 0.05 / 18.7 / 18.3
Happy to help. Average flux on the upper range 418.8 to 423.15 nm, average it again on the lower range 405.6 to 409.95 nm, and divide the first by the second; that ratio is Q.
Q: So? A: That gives 0.9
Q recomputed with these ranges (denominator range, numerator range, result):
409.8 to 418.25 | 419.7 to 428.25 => 0.95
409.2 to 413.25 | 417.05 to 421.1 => 0.92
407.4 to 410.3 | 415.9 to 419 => 0.91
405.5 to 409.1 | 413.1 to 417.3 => 0.93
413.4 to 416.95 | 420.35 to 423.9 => 0.95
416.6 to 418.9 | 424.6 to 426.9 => 1.03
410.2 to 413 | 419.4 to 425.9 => 0.93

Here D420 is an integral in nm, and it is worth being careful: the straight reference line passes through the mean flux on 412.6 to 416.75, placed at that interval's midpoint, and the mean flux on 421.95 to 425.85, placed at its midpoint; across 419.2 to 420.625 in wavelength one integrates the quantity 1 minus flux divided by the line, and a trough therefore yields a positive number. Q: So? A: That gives 0.05 nm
